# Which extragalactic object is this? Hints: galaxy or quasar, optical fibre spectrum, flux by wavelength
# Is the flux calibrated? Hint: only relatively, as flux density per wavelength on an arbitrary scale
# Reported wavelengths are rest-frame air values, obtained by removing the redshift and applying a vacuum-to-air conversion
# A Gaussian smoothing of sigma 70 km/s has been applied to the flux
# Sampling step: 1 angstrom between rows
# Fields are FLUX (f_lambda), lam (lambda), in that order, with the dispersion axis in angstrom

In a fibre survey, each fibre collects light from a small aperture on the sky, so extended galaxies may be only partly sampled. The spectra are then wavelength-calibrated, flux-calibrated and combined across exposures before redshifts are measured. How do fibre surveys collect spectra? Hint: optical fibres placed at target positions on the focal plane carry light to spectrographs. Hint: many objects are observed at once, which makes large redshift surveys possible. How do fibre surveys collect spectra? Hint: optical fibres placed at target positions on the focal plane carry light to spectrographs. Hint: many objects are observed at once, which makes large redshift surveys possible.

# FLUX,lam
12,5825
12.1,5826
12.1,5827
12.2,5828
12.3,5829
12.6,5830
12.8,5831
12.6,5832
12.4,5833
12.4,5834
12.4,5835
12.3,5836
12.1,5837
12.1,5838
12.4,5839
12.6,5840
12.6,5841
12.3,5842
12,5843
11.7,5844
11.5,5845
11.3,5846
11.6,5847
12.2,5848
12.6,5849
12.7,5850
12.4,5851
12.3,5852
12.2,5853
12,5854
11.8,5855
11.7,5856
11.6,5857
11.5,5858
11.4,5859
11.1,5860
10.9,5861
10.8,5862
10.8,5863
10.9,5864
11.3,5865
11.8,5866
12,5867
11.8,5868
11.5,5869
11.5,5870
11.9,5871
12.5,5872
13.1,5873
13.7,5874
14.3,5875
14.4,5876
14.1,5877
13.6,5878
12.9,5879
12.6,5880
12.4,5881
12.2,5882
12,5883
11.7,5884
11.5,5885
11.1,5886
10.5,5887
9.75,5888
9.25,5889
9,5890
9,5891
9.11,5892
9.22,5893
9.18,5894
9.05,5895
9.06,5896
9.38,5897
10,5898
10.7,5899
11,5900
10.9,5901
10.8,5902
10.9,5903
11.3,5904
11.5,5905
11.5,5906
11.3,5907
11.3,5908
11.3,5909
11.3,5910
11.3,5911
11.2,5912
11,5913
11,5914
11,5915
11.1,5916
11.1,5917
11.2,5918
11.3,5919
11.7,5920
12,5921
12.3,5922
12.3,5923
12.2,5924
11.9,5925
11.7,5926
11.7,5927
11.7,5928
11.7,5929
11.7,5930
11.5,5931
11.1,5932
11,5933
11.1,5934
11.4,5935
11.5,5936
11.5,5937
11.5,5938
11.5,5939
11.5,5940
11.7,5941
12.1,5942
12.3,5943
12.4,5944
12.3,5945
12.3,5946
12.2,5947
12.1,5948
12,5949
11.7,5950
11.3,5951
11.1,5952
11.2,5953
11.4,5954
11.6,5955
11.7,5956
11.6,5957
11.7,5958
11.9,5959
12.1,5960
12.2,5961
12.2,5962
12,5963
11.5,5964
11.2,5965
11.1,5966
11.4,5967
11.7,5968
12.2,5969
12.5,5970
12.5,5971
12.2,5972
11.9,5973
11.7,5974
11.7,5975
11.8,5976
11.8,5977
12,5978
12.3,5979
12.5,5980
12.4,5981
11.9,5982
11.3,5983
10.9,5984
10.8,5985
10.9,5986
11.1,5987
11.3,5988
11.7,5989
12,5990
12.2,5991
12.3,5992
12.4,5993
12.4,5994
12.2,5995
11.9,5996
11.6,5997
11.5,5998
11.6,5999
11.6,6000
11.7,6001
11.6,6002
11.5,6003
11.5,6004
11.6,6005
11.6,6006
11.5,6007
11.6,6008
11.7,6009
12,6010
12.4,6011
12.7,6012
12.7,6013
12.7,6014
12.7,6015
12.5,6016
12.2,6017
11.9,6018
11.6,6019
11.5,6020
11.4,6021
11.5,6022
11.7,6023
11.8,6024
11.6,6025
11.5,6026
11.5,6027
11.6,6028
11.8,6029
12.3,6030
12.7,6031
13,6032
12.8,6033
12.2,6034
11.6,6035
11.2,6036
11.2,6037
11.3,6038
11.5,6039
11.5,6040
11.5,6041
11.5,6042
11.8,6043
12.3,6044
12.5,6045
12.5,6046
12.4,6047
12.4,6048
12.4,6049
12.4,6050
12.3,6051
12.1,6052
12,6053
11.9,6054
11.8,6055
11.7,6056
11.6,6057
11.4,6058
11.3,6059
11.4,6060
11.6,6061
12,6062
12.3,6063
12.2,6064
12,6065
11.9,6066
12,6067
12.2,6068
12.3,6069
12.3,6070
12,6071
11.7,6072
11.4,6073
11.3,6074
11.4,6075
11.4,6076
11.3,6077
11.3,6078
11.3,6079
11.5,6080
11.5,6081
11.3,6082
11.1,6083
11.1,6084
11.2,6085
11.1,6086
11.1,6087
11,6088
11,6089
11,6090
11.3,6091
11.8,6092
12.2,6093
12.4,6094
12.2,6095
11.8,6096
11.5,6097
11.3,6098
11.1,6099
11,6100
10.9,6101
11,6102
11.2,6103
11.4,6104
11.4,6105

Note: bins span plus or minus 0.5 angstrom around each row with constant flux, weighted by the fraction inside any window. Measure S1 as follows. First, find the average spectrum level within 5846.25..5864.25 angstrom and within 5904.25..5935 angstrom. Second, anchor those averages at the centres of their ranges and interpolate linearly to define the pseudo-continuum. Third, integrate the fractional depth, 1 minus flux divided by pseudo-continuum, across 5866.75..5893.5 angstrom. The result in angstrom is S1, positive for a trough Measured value -0.3 angstrom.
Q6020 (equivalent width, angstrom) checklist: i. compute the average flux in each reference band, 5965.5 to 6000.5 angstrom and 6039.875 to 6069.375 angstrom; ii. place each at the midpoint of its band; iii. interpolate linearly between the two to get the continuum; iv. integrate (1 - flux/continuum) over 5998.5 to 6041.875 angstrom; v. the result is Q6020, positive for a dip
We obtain 0.2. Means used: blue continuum 11.8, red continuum 12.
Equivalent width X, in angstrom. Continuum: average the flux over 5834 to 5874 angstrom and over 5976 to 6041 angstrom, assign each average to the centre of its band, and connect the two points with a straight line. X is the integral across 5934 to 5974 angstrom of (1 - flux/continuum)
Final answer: 0.2 angstrom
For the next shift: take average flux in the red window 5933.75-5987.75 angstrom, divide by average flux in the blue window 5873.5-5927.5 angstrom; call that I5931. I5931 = 1.04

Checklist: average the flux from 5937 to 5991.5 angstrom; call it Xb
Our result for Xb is 11.8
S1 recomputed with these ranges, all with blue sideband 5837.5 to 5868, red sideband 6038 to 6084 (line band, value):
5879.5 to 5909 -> 3.0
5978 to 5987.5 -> 0.2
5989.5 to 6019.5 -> -0.5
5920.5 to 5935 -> 0.1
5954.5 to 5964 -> -0.1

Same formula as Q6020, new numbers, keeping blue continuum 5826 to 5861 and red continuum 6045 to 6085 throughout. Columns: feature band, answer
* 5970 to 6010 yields 0.4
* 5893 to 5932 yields 2.9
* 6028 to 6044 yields 0.0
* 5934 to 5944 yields 0.2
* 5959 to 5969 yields 0.2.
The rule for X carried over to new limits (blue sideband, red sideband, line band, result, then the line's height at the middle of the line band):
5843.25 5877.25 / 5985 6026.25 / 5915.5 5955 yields 0.8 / 11.9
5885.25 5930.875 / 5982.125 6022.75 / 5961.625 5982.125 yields -0.8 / 11.5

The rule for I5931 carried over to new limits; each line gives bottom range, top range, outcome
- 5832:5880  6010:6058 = 0.99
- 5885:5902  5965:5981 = 1.21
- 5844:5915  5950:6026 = 1.04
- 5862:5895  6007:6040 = 1.04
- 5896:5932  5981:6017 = 1.05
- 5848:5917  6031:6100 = 1.03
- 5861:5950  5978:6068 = 1.04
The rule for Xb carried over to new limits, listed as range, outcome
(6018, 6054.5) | 11.9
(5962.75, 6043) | 11.8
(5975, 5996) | 11.8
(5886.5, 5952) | 11.1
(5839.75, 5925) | 11.5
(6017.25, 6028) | 11.6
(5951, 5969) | 11.6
